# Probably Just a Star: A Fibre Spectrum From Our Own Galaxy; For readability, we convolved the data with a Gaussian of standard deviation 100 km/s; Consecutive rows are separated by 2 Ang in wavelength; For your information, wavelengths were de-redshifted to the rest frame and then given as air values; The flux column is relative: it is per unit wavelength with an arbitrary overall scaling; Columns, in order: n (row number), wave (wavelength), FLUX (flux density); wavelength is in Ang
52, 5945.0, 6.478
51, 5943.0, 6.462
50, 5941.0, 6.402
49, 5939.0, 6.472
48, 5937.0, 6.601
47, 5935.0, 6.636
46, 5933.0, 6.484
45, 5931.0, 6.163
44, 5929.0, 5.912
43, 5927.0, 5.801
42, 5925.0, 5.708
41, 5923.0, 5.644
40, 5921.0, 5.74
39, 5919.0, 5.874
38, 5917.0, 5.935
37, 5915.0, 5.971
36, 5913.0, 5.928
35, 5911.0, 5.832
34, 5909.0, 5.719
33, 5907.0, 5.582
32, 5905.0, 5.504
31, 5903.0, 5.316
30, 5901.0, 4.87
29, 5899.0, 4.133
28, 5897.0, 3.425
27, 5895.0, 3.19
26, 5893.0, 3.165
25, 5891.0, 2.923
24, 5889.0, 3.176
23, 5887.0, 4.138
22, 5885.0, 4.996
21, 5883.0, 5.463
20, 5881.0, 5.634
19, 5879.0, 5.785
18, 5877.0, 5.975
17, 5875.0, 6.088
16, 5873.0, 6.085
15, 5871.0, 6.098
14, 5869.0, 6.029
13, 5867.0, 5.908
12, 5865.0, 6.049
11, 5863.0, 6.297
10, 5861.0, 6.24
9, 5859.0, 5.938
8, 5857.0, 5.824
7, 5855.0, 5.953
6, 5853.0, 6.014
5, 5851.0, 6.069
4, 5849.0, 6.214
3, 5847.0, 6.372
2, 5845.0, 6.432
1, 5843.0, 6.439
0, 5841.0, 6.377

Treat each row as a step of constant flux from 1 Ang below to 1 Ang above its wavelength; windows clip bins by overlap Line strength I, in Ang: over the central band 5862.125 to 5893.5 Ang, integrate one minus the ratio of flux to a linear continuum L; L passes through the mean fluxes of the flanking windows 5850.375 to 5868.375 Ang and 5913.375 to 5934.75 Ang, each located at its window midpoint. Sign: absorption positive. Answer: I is 3.9 Ang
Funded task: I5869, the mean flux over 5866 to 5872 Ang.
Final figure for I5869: 6.01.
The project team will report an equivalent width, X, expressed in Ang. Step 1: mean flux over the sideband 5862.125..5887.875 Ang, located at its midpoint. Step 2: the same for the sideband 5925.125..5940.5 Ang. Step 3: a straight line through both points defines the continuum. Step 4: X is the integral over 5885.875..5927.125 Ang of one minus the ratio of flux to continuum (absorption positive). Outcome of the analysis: 7.7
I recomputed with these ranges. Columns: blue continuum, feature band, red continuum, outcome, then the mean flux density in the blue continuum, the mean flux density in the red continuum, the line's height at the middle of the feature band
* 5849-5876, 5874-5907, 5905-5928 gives 7.1 Ang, 6.05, 5.78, 5.91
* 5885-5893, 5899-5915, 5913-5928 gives -2.0 Ang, 3.58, 5.82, 4.86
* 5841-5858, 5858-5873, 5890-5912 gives -1.1 Ang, 6.18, 4.51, 5.66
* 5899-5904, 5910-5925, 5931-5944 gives -0.6 Ang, 4.9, 6.48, 5.6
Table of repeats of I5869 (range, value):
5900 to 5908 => 5.32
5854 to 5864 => 6.05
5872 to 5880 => 5.98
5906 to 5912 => 5.71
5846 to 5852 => 6.22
